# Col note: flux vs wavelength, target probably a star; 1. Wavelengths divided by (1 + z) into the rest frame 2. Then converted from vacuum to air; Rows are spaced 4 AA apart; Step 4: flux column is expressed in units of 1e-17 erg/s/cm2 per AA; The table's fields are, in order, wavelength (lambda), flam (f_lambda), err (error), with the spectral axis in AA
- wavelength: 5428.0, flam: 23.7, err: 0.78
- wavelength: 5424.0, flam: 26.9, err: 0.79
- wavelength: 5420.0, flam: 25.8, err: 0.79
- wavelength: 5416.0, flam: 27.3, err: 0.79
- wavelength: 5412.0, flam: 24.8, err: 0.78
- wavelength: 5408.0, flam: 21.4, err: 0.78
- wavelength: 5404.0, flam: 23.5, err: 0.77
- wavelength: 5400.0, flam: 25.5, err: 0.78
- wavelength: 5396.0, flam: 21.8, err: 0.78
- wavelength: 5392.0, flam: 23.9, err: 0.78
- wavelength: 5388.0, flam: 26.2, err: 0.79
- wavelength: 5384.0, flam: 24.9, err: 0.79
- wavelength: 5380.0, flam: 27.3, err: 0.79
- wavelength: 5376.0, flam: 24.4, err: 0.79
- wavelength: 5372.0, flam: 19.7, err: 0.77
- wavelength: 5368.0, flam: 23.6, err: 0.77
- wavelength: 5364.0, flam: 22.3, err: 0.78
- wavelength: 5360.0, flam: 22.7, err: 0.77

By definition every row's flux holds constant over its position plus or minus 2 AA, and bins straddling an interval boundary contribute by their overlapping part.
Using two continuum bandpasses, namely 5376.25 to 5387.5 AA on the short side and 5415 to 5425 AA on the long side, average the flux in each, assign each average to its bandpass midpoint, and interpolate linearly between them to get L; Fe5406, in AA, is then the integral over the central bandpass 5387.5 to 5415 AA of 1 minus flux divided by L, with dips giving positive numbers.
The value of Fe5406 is 2.5 AA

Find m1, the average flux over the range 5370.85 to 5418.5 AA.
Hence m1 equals 24.3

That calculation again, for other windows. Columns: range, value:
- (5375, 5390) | 25.8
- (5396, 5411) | 23.3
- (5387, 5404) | 24.1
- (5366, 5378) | 22.6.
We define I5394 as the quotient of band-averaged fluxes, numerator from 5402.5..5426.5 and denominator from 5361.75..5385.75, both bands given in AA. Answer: 1.1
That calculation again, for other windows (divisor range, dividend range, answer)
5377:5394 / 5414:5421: 1.05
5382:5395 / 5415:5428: 1.06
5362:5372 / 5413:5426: 1.19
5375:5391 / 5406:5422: 0.97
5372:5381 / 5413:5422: 1.08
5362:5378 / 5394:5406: 1.05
